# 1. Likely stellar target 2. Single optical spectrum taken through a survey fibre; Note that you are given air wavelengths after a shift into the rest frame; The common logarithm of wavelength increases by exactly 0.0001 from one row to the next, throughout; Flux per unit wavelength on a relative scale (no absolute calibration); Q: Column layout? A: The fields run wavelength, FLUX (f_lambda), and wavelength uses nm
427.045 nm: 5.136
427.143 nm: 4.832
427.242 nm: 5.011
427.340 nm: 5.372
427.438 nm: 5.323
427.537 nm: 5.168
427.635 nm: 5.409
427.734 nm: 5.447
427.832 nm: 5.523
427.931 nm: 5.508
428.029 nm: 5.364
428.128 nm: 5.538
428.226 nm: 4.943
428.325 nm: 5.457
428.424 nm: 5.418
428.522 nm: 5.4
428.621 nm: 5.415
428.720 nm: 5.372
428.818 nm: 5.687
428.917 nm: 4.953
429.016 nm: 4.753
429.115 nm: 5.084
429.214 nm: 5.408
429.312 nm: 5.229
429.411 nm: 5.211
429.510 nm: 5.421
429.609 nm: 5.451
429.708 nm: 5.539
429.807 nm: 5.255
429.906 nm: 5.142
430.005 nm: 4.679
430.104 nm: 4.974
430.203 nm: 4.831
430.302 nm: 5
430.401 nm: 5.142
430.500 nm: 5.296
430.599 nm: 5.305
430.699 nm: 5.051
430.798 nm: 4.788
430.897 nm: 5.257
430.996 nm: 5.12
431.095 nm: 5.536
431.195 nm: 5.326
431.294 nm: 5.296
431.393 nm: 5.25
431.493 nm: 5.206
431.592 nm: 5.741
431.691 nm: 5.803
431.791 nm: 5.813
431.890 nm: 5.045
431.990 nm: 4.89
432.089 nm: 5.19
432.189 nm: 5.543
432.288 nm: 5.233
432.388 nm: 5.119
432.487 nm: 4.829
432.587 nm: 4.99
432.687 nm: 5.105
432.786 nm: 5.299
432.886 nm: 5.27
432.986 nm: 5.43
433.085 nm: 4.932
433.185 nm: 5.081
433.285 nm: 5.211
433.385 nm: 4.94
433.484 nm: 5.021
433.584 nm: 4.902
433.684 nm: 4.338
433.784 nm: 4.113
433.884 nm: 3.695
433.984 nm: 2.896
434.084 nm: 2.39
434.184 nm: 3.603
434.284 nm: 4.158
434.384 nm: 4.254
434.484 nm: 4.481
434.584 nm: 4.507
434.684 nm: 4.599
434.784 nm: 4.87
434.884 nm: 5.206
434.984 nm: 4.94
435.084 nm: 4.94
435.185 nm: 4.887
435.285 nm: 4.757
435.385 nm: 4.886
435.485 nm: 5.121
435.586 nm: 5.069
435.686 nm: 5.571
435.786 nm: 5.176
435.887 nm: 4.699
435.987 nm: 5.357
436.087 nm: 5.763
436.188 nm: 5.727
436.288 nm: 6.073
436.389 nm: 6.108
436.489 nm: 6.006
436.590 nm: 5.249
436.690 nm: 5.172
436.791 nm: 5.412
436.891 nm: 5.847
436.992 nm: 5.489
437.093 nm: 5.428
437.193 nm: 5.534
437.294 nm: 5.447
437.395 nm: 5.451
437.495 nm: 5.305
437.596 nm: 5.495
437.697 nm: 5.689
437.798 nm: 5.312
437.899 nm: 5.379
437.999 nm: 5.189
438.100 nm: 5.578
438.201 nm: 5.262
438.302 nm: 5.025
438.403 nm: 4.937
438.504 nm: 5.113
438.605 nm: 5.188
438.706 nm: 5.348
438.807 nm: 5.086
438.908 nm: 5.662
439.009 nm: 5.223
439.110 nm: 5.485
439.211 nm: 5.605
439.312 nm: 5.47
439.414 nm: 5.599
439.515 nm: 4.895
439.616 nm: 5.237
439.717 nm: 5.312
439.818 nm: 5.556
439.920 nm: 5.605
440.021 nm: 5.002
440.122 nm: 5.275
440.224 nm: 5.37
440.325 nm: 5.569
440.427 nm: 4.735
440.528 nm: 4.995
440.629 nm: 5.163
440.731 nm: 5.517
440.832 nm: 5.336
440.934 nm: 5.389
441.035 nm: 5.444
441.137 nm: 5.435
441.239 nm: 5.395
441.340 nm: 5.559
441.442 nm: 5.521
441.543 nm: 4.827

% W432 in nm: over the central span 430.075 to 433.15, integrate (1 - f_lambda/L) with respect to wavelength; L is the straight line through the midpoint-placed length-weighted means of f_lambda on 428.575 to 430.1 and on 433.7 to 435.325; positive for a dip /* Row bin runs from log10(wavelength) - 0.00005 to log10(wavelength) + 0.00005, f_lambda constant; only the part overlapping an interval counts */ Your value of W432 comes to -0.26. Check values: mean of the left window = 5.23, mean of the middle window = 5.21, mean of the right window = 4.27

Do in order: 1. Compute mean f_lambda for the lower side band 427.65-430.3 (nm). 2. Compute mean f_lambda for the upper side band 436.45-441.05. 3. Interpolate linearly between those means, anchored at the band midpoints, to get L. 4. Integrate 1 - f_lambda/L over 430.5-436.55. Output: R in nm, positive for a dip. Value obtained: 0.35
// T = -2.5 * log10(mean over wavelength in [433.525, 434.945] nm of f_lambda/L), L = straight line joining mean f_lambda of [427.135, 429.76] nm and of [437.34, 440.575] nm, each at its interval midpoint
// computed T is 0.27 mag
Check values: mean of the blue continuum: 5.31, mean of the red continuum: 5.31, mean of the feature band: 4.16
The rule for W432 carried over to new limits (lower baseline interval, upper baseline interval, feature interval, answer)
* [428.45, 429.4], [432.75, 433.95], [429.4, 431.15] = -0.01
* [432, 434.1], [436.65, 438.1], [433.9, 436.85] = 0.15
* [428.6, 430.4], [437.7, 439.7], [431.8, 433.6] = 0.03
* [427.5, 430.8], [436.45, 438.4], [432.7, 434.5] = 0.30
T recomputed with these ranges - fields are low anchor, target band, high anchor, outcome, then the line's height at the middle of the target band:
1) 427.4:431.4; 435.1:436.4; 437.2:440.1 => 0.01 mag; 5.31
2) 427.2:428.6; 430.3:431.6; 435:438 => 0.03 mag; 5.36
